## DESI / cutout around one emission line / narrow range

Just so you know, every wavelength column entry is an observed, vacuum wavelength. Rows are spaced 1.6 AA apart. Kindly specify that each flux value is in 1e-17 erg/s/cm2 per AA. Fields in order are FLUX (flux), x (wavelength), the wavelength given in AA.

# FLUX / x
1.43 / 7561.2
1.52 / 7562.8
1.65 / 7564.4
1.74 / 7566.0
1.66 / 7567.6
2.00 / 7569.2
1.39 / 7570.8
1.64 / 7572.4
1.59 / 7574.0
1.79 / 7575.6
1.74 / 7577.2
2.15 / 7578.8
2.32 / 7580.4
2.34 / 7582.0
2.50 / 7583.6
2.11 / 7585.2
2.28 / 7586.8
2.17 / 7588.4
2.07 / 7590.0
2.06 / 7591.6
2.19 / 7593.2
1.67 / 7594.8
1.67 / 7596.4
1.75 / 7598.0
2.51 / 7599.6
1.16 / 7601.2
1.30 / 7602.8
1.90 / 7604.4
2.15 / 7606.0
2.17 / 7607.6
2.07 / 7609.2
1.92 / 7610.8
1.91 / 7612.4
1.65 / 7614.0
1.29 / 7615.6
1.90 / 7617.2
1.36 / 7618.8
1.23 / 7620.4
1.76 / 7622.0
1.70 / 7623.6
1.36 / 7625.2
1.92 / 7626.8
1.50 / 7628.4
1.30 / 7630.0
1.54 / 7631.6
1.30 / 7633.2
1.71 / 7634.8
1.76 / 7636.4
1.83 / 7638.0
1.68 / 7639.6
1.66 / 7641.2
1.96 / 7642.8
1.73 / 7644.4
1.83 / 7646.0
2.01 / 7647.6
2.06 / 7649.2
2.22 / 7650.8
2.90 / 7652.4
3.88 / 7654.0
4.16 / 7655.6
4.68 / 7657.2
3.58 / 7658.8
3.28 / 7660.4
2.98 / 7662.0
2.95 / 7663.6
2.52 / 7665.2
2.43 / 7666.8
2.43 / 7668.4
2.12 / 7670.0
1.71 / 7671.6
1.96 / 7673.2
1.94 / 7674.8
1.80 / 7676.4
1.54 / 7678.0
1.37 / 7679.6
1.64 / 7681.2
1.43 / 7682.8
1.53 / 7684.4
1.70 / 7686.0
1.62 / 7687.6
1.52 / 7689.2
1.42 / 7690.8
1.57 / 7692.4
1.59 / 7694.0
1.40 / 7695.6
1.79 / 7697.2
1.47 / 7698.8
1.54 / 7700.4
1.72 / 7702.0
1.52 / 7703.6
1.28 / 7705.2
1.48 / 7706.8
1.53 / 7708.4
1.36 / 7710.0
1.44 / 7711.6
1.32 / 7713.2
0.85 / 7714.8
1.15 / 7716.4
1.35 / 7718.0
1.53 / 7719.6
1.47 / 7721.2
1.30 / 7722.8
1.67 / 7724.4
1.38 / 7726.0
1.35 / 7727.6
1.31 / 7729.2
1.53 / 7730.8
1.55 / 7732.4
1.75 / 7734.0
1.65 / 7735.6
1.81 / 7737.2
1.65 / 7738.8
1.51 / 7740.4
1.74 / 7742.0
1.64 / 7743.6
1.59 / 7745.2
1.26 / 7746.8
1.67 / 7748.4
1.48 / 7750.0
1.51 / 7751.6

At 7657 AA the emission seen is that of [O III] 5007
